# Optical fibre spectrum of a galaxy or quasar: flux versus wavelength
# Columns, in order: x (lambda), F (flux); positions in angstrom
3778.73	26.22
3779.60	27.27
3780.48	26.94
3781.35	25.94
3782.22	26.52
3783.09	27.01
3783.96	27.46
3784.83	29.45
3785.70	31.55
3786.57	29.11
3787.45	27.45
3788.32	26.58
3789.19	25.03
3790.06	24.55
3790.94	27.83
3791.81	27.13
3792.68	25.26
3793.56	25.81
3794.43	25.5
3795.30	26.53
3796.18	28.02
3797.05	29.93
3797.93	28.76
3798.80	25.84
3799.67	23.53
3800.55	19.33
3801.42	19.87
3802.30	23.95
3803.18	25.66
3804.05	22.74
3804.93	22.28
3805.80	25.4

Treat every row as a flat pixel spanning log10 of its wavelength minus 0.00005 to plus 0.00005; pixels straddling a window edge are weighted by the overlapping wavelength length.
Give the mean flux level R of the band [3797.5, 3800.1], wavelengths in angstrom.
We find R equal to 26.1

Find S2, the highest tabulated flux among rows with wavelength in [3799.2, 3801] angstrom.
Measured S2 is 23.53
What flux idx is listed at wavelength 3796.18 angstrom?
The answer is 28.02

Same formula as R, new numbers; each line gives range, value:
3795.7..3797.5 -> 28.8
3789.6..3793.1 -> 26.2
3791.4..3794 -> 26.1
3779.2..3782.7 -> 26.6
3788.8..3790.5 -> 24.8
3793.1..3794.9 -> 25.7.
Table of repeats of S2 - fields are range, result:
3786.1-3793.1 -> 29.11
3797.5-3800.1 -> 28.76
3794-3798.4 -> 29.93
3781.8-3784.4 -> 27.46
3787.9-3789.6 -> 26.58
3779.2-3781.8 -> 27.27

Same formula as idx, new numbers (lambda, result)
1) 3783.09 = 27.01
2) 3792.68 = 25.26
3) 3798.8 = 25.84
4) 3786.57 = 29.11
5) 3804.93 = 22.28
